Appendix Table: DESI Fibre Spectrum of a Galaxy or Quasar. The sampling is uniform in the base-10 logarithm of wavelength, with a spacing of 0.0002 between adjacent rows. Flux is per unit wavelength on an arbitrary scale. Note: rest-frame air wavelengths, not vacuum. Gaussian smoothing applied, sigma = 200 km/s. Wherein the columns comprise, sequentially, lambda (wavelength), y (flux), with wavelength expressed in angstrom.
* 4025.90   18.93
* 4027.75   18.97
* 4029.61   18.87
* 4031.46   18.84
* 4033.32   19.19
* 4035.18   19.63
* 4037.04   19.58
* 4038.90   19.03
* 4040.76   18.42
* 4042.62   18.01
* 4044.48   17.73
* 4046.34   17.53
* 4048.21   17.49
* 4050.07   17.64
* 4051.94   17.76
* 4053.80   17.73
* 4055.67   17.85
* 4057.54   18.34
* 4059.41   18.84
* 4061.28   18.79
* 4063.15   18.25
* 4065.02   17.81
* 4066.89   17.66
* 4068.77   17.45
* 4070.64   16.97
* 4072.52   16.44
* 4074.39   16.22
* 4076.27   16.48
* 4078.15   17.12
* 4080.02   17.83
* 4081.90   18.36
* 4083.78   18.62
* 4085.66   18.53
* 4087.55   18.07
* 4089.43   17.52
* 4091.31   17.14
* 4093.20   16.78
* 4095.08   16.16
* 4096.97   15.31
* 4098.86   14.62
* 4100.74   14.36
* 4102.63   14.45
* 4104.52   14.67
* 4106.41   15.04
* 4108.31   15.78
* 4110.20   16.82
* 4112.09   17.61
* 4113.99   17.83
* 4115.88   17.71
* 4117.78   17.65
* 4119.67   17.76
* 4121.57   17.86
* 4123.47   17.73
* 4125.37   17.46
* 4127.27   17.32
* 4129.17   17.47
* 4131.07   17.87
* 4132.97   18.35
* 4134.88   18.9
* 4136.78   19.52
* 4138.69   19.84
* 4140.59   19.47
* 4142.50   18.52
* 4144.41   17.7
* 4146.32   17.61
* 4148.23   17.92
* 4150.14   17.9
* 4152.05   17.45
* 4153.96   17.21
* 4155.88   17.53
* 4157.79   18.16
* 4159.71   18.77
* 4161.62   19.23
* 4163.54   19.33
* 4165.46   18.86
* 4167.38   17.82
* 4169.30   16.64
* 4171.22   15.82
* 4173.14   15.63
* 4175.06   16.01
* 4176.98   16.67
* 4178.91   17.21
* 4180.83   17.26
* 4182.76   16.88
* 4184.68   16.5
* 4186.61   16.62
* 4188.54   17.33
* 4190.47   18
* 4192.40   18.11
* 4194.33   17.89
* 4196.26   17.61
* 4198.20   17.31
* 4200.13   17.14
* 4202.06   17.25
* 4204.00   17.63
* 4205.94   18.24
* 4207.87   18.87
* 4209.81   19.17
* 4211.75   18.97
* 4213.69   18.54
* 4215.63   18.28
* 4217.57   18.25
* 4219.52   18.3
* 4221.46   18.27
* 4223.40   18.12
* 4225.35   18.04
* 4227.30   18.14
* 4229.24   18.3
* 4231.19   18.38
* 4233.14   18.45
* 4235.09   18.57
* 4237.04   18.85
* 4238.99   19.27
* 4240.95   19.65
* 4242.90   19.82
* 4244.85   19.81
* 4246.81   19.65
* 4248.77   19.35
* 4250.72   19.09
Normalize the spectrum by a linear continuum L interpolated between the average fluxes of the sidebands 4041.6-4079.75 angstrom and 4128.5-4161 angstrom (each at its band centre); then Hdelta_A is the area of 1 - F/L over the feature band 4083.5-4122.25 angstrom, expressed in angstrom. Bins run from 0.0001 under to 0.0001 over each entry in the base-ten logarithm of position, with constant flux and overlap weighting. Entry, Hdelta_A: 2.8 angstrom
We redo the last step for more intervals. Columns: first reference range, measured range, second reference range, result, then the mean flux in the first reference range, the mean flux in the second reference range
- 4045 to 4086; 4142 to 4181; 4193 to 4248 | 1.27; 17.7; 18.5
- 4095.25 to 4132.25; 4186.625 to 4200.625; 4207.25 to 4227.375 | 0.35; 16.6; 18.4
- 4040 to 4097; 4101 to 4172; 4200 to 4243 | 1.38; 17.6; 18.5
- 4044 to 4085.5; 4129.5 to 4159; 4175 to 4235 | -0.79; 17.7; 17.8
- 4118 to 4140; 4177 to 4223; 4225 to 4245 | 2.06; 18.2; 18.8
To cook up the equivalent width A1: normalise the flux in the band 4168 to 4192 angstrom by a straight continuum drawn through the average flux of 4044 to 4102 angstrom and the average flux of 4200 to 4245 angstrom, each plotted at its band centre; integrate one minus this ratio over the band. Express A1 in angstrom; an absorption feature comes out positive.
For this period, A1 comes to 1.9 angstrom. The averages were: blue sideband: 17.3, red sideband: 18.5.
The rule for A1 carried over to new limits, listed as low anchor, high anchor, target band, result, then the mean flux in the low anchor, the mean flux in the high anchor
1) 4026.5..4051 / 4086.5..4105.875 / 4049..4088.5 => -1.4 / 18.5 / 15.9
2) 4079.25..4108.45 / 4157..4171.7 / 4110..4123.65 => -0.5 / 16.5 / 18.1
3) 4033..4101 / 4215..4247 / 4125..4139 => -0.2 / 17.6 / 18.7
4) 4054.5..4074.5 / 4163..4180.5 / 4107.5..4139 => -0.8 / 17.8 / 17.1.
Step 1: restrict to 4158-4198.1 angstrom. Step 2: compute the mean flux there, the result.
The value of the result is 17.4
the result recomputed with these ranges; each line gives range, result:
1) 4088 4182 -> 17.3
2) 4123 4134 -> 17.7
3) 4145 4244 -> 17.9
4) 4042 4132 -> 17.2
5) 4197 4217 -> 18.1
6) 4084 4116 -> 16.4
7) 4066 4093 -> 17.4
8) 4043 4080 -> 17.6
